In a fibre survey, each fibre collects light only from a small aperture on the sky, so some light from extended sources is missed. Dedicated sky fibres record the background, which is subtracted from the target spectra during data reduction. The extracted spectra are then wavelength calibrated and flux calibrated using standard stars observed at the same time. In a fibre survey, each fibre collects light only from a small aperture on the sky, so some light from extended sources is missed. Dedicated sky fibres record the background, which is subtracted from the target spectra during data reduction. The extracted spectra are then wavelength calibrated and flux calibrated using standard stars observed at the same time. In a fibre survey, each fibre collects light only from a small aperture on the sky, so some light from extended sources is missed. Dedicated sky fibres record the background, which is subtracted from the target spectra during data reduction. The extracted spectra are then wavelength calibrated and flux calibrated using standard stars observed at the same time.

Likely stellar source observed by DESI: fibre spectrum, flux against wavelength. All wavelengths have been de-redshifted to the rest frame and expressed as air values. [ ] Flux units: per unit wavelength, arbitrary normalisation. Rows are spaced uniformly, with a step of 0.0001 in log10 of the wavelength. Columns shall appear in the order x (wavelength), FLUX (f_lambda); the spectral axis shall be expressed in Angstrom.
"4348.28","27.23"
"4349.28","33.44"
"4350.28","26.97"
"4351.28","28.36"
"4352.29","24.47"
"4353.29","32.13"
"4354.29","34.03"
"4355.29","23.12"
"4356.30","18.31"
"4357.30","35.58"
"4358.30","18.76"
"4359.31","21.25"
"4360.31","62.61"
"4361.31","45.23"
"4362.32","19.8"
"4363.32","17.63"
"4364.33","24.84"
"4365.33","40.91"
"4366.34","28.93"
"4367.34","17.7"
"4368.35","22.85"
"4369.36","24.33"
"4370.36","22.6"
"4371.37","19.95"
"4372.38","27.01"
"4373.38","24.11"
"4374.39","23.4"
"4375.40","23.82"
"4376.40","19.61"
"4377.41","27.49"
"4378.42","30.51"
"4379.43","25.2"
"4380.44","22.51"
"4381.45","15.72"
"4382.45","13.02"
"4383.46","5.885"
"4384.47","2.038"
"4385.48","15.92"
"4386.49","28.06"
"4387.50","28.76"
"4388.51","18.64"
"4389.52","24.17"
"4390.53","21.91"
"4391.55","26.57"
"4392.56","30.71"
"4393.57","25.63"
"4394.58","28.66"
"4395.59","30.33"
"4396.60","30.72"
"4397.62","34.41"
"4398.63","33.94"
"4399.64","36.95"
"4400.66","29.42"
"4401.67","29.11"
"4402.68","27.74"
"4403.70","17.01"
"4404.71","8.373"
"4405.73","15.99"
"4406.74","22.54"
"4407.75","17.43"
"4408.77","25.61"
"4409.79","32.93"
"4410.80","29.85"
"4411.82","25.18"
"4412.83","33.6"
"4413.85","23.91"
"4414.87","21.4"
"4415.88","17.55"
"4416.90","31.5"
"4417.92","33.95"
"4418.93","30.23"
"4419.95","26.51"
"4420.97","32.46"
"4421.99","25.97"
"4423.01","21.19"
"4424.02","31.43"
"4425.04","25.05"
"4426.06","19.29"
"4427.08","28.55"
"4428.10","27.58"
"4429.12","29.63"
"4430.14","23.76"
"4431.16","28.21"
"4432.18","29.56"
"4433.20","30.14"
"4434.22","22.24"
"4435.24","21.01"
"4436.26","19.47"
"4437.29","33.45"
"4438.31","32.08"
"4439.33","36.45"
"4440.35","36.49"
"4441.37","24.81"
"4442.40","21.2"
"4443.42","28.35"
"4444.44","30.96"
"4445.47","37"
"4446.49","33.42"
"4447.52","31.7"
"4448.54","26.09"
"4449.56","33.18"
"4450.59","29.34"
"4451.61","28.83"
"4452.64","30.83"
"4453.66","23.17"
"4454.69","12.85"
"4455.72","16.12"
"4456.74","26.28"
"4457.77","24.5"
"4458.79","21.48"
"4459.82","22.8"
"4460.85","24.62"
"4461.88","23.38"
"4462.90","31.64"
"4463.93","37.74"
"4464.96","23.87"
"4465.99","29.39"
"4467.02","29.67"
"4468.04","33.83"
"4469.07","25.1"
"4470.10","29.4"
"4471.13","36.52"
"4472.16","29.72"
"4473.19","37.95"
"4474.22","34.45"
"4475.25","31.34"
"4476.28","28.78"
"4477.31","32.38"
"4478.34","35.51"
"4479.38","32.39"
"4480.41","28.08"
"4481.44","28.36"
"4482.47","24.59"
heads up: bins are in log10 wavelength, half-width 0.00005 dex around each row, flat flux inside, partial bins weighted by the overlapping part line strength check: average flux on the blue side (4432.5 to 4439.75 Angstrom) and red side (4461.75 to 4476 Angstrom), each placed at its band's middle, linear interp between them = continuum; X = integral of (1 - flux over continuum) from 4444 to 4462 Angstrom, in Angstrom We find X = 1.8 Angstrom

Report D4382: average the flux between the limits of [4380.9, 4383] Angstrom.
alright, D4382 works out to 14.4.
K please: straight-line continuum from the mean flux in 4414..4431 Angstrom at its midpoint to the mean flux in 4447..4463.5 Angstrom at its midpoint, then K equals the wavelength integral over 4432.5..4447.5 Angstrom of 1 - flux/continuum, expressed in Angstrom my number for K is -1.8 Angstrom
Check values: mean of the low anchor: 26.6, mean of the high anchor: 25.5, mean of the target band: 29.2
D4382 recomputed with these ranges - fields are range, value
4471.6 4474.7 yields 34.1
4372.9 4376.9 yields 22.7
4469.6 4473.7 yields 33.4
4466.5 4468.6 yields 31.7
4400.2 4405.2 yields 22.3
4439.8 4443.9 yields 27.8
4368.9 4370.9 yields 23.4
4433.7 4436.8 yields 21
